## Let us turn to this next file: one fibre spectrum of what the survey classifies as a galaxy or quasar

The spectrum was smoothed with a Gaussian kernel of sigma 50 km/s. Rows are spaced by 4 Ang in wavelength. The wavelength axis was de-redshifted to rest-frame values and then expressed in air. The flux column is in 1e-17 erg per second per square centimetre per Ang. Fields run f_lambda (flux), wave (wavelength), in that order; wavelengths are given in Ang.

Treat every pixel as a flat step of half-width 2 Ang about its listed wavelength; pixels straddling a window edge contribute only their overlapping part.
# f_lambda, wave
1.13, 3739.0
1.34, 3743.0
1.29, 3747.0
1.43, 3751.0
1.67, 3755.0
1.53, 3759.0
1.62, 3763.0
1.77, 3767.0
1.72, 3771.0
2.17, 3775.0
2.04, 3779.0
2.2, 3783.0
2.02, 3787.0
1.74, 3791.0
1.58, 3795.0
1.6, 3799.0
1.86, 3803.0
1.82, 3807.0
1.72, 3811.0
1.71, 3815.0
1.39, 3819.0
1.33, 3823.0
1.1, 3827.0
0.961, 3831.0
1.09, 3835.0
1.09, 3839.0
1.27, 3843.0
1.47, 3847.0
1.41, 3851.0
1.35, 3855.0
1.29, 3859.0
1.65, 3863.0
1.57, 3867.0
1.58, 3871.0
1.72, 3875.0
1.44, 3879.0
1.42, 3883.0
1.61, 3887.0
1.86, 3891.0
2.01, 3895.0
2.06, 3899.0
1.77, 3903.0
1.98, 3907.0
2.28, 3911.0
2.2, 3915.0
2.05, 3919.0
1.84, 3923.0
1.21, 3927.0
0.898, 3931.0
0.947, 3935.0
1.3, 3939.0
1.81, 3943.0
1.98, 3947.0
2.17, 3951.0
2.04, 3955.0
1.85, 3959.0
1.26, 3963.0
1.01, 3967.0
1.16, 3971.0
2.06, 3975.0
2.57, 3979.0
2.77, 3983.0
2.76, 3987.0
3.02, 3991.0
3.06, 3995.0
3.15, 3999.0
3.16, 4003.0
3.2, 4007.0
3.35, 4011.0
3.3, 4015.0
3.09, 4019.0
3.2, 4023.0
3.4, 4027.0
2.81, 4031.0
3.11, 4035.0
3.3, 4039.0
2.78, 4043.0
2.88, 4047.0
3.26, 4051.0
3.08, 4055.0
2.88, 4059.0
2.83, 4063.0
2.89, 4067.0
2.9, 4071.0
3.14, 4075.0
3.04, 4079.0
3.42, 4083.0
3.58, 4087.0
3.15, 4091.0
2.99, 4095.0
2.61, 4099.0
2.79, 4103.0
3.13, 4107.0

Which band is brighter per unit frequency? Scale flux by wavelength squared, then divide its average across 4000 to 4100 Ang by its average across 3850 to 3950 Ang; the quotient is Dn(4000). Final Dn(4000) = 2.02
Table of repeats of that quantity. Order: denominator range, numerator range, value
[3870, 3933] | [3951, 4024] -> 1.52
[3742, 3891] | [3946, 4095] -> 1.99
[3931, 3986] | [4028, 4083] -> 1.81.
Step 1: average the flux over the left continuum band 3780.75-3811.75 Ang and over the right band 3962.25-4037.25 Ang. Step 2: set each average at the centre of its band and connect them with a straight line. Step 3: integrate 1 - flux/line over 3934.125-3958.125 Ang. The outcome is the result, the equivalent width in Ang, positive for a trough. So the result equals 7.2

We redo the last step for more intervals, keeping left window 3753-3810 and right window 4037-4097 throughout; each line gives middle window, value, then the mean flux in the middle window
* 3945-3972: 9.7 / 1.66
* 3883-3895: 2.9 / 1.73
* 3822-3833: 4.9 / 1.11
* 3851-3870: 6.1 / 1.47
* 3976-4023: -4.2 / 3.03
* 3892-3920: 3.8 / 2.04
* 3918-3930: 4.1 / 1.6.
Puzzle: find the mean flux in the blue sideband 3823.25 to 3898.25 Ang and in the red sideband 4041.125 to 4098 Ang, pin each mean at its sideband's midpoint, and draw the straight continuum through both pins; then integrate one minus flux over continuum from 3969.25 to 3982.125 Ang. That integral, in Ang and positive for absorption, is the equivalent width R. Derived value 1.8 Ang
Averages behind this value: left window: 1.45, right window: 3.05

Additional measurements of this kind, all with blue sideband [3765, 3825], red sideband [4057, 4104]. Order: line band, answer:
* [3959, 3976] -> 7.7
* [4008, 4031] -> -3.9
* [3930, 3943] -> 6.6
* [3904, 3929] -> 4.2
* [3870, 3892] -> 5.7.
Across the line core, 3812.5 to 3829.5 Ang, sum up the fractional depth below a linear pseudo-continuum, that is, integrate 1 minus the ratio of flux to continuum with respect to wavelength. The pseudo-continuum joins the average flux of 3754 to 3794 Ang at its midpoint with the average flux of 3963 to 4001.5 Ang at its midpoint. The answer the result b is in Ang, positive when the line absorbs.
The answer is 5.0 Ang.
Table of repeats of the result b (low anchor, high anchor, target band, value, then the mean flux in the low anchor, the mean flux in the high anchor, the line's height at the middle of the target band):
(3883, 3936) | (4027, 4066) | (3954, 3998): 4.1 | 1.75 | 3.01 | 2.36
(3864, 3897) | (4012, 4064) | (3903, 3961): 9.6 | 1.65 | 3.08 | 2.12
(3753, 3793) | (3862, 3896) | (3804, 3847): 9.4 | 1.85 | 1.64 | 1.75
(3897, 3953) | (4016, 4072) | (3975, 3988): -1.3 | 1.75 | 3.04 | 2.36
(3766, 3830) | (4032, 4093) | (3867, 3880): 3.2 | 1.72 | 3.08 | 2.11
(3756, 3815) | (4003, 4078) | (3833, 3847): 6.0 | 1.81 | 3.08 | 2.08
